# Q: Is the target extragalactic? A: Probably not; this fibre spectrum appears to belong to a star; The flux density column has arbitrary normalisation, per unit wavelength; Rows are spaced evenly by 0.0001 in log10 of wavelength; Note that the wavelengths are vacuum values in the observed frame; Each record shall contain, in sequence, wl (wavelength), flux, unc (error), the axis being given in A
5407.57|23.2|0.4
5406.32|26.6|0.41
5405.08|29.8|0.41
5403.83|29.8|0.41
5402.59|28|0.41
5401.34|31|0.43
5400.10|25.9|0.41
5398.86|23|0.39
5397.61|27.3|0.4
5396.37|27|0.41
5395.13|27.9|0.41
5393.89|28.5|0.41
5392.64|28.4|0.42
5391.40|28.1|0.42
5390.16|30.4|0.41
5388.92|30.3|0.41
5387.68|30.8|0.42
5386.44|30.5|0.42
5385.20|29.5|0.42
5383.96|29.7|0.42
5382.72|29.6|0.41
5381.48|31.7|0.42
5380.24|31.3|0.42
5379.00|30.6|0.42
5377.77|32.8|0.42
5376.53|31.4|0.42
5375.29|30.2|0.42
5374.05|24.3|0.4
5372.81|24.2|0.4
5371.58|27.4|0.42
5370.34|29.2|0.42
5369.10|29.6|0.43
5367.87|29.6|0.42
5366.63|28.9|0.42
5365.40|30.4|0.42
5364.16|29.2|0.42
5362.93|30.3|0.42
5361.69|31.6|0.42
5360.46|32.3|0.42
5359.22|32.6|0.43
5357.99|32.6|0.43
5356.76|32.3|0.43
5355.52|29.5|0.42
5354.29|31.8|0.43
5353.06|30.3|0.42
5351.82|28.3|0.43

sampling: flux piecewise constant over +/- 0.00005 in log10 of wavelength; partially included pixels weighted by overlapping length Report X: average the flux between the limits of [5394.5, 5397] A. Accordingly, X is 27.5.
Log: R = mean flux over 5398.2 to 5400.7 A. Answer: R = 24.4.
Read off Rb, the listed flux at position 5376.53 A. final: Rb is 31.4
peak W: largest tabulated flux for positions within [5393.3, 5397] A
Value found 28.5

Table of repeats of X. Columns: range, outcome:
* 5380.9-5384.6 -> 30.3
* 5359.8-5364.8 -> 30.8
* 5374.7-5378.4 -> 31.5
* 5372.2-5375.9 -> 26.2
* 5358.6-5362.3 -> 32.2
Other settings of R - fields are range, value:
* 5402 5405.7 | 29.2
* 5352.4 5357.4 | 30.9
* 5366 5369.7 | 29.4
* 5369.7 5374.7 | 26.3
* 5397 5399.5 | 25.1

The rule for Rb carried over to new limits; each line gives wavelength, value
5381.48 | 31.7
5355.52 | 29.5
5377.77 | 32.8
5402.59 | 28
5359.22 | 32.6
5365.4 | 30.4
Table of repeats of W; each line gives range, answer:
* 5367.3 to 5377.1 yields 31.4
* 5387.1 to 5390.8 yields 30.8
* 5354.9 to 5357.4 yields 32.3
